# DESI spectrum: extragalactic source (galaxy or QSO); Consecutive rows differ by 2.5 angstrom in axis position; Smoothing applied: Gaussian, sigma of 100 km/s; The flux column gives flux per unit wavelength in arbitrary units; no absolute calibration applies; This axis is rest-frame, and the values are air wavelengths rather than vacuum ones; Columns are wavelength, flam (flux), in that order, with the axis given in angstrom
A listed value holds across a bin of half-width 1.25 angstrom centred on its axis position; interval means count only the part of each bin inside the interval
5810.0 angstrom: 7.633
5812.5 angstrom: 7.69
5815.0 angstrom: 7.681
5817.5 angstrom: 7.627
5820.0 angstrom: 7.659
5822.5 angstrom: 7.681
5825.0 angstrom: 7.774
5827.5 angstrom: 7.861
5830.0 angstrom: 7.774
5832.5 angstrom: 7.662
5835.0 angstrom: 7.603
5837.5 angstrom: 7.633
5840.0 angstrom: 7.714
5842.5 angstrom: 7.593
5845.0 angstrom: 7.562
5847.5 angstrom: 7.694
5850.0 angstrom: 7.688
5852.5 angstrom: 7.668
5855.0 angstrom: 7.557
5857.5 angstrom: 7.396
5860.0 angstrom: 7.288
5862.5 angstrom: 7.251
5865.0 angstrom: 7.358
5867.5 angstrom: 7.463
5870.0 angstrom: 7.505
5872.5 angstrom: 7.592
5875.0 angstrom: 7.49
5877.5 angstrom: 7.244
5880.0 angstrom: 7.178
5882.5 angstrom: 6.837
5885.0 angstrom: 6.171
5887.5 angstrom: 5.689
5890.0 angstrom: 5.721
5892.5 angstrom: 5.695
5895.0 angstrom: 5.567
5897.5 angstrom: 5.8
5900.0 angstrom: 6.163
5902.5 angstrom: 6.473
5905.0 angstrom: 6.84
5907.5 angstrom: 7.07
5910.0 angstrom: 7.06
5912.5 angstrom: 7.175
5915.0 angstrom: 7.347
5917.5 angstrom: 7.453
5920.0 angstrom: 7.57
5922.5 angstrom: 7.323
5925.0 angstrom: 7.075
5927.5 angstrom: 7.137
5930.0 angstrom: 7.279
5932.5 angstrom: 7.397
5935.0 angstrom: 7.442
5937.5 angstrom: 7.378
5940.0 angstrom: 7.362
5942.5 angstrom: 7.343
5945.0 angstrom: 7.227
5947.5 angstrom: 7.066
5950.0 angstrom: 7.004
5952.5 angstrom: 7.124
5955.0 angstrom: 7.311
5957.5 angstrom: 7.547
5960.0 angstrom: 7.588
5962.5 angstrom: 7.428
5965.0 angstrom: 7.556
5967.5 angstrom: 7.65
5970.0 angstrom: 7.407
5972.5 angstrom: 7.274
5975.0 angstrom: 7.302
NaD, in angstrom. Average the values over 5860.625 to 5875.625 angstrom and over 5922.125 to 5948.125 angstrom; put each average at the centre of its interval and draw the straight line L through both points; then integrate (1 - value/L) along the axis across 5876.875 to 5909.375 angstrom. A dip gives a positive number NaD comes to 4.6 angstrom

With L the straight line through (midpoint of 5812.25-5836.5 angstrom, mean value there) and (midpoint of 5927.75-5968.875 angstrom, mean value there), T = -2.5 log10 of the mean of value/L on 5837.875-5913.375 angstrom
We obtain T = 0.09 mag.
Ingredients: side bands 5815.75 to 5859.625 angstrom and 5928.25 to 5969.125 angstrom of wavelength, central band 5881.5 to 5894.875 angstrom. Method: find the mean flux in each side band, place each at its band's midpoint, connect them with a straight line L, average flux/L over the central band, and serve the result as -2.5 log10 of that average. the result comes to 0.25 mag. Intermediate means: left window 7.65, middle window 5.97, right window 7.35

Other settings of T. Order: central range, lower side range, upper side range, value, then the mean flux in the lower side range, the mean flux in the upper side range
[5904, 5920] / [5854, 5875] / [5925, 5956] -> 0.02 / 7.43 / 7.25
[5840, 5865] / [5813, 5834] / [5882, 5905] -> -0.08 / 7.71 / 6.03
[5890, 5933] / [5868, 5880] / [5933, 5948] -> 0.09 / 7.43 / 7.32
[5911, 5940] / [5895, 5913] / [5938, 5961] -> -0.06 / 6.56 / 7.29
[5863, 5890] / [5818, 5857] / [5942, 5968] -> 0.08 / 7.67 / 7.34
